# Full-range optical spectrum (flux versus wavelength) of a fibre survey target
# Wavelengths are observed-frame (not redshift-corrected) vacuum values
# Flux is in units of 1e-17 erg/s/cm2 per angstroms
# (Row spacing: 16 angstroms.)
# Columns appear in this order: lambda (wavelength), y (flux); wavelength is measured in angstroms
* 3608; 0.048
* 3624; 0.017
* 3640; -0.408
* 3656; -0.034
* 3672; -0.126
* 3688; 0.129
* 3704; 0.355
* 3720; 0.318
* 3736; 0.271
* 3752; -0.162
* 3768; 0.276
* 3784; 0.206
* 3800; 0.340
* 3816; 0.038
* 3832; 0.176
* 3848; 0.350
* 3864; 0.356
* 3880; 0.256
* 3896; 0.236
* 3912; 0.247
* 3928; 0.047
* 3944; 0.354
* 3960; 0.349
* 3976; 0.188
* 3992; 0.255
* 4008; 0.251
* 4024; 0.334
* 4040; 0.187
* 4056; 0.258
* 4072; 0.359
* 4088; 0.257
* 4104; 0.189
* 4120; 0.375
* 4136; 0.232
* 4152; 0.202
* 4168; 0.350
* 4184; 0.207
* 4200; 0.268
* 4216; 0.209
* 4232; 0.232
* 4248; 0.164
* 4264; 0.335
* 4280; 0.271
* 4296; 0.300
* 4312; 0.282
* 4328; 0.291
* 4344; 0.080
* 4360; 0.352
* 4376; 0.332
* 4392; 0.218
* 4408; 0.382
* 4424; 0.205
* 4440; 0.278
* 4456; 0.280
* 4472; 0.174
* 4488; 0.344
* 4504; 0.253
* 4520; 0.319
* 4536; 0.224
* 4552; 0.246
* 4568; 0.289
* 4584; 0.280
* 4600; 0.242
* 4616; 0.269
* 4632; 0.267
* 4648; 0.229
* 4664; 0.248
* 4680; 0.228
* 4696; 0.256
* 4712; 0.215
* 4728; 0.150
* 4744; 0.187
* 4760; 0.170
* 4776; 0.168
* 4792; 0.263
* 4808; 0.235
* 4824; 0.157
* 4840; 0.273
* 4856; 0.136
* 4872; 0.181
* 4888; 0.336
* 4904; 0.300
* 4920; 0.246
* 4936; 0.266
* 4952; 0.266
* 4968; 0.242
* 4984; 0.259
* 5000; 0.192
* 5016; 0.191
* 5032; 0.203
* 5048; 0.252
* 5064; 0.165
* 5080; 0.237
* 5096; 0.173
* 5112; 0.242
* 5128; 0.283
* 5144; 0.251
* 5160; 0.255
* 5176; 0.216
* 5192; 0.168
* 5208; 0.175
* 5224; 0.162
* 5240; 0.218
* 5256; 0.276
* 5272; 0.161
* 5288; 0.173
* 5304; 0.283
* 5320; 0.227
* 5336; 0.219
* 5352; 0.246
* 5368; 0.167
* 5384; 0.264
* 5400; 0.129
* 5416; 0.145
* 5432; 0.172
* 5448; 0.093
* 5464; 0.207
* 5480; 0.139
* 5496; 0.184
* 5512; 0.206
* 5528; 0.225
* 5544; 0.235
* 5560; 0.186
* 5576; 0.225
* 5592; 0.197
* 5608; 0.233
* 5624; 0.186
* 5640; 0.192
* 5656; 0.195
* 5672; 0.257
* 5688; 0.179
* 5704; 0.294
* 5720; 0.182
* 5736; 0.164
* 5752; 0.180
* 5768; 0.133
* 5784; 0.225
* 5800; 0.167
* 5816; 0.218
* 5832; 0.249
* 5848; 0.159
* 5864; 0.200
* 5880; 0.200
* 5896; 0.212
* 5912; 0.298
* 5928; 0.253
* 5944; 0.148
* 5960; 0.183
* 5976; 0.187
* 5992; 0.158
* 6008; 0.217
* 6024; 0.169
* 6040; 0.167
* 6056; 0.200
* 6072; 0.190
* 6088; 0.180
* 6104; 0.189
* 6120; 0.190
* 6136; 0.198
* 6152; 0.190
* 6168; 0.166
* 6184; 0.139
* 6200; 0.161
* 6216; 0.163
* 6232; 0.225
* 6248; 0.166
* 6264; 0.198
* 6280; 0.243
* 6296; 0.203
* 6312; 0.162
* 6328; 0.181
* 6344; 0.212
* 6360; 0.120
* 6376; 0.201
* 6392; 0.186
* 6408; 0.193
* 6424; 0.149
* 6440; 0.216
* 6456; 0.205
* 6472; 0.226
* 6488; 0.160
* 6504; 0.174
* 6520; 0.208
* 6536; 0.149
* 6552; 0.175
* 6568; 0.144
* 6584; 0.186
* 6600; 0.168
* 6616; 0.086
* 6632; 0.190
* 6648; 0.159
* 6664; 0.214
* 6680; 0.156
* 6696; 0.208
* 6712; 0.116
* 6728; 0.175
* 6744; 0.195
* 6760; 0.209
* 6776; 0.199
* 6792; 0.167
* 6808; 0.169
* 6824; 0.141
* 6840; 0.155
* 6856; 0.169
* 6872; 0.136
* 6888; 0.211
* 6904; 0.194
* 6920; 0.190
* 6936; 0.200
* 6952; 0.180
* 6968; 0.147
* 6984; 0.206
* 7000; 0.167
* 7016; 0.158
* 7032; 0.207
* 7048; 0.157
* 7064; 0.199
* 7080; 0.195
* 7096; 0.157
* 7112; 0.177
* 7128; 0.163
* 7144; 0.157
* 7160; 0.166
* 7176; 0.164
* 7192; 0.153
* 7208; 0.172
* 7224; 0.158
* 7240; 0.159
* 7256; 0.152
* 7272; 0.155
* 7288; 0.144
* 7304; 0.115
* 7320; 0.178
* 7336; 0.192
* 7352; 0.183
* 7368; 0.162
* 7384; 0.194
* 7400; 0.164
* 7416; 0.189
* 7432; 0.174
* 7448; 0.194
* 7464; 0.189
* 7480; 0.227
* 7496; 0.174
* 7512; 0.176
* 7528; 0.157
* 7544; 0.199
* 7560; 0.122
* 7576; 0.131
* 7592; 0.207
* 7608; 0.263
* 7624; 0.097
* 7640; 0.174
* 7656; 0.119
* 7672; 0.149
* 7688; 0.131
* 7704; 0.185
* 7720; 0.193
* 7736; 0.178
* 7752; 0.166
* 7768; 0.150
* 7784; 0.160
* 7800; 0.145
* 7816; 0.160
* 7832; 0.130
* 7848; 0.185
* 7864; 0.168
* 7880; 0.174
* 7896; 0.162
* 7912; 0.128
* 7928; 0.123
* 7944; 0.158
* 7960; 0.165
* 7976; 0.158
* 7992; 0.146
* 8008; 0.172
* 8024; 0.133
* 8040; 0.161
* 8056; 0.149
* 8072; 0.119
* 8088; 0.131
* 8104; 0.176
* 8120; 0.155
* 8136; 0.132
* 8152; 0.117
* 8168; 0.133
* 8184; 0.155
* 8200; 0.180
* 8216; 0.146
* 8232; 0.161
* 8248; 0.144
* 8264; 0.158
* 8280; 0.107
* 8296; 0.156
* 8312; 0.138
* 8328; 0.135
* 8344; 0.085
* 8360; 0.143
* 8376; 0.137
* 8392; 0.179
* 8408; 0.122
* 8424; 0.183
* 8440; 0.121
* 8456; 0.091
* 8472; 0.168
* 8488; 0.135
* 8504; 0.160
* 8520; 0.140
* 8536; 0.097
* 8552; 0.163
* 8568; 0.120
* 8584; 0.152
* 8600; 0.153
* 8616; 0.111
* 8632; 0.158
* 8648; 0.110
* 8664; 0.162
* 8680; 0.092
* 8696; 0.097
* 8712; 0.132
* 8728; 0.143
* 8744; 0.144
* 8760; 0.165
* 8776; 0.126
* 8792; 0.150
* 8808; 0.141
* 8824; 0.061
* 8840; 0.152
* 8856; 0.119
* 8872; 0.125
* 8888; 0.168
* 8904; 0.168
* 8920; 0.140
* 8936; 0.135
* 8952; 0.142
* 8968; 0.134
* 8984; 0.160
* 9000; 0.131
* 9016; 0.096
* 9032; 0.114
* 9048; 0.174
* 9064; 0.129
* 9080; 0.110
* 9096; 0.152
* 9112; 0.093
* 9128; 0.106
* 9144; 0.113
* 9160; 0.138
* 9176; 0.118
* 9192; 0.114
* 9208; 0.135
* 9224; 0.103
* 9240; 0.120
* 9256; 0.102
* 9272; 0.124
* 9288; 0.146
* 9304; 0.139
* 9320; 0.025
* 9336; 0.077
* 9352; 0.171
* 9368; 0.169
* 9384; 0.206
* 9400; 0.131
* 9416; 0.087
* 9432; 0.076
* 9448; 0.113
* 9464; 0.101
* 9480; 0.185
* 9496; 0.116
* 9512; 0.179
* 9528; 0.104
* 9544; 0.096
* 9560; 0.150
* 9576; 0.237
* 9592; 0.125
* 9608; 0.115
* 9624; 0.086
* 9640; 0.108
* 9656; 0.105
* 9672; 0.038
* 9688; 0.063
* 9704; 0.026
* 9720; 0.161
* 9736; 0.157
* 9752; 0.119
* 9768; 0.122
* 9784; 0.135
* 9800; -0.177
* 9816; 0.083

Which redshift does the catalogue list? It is 0.564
